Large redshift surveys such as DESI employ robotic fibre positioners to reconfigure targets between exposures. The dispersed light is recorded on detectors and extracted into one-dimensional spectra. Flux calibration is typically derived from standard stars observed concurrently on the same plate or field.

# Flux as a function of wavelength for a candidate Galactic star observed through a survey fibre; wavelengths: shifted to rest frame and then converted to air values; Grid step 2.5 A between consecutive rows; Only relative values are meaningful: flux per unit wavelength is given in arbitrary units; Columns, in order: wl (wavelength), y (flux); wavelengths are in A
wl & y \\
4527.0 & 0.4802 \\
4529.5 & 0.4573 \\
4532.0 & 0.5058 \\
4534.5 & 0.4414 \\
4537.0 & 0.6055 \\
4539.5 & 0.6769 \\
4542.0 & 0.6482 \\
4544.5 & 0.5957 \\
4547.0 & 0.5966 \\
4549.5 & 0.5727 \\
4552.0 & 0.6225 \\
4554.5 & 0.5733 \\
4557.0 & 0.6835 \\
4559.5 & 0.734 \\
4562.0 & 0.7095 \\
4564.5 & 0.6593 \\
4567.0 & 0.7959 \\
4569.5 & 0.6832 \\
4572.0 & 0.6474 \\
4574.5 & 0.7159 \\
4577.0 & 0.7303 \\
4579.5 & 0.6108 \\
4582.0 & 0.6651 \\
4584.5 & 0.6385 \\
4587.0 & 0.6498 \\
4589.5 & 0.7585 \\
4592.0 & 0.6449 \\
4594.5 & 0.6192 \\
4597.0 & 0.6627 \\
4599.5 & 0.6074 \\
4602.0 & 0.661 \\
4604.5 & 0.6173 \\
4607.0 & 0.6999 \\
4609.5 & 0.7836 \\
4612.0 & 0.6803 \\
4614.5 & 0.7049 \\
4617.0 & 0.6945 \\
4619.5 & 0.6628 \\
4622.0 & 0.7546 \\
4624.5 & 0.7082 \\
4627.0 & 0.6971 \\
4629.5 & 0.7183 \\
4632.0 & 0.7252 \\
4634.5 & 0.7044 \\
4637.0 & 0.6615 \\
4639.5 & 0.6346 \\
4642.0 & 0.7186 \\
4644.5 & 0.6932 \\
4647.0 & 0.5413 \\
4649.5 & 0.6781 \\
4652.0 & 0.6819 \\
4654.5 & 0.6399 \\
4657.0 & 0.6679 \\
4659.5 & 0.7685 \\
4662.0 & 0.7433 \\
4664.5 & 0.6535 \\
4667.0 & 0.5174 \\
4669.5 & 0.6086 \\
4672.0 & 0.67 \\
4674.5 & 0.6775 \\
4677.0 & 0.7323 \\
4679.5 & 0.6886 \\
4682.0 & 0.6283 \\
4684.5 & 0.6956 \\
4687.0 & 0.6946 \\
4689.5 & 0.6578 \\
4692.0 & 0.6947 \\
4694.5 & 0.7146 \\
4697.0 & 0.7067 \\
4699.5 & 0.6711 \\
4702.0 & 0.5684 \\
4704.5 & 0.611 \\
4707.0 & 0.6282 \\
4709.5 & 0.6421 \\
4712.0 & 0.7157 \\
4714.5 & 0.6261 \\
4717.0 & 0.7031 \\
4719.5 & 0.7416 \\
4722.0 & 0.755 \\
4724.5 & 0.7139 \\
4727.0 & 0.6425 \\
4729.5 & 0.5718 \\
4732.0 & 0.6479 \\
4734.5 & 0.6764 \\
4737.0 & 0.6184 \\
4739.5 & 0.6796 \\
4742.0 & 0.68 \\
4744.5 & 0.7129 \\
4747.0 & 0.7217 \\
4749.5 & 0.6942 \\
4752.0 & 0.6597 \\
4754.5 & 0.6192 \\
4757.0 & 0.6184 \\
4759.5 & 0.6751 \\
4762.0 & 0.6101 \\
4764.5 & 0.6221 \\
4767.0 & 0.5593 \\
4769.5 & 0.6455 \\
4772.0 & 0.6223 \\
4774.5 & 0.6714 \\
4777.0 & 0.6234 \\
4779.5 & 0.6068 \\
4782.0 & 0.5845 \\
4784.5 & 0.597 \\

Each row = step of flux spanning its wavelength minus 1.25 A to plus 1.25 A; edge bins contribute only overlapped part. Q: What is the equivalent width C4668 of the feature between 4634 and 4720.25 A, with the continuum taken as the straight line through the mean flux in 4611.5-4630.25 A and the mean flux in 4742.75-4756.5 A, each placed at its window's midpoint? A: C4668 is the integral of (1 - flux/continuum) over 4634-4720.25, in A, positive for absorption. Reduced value 3.09 A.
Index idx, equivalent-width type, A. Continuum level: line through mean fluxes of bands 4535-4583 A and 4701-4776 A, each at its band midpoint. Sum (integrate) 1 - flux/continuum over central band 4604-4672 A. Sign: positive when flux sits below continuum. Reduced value -2.6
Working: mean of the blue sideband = 0.656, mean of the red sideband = 0.655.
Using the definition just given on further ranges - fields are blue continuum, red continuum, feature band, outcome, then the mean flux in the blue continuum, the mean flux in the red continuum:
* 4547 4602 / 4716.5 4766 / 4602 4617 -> -0.7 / 0.664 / 0.667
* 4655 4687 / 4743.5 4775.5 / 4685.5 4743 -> -0.7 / 0.671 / 0.648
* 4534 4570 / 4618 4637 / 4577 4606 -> 1.0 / 0.643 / 0.707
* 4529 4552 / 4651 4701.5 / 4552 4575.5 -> -3.8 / 0.573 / 0.674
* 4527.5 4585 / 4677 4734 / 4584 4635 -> -3.2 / 0.631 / 0.671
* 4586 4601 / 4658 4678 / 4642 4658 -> 0.3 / 0.657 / 0.671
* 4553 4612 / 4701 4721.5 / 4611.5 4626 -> -0.7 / 0.676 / 0.659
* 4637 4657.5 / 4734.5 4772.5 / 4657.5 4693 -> -1.0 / 0.657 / 0.651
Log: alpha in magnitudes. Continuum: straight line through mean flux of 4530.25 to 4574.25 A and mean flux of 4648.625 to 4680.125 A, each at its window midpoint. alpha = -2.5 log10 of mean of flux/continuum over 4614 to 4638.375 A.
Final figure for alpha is -0.07 mag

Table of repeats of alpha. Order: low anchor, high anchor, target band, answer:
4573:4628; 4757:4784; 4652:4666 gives -0.05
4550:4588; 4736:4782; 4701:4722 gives -0.02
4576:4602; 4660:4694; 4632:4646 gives -0.03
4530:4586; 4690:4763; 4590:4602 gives 0.00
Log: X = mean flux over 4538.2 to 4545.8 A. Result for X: 0.64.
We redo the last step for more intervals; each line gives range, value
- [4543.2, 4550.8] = 0.589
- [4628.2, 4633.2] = 0.721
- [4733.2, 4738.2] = 0.648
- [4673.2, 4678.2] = 0.704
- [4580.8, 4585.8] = 0.652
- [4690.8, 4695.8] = 0.705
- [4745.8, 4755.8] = 0.673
